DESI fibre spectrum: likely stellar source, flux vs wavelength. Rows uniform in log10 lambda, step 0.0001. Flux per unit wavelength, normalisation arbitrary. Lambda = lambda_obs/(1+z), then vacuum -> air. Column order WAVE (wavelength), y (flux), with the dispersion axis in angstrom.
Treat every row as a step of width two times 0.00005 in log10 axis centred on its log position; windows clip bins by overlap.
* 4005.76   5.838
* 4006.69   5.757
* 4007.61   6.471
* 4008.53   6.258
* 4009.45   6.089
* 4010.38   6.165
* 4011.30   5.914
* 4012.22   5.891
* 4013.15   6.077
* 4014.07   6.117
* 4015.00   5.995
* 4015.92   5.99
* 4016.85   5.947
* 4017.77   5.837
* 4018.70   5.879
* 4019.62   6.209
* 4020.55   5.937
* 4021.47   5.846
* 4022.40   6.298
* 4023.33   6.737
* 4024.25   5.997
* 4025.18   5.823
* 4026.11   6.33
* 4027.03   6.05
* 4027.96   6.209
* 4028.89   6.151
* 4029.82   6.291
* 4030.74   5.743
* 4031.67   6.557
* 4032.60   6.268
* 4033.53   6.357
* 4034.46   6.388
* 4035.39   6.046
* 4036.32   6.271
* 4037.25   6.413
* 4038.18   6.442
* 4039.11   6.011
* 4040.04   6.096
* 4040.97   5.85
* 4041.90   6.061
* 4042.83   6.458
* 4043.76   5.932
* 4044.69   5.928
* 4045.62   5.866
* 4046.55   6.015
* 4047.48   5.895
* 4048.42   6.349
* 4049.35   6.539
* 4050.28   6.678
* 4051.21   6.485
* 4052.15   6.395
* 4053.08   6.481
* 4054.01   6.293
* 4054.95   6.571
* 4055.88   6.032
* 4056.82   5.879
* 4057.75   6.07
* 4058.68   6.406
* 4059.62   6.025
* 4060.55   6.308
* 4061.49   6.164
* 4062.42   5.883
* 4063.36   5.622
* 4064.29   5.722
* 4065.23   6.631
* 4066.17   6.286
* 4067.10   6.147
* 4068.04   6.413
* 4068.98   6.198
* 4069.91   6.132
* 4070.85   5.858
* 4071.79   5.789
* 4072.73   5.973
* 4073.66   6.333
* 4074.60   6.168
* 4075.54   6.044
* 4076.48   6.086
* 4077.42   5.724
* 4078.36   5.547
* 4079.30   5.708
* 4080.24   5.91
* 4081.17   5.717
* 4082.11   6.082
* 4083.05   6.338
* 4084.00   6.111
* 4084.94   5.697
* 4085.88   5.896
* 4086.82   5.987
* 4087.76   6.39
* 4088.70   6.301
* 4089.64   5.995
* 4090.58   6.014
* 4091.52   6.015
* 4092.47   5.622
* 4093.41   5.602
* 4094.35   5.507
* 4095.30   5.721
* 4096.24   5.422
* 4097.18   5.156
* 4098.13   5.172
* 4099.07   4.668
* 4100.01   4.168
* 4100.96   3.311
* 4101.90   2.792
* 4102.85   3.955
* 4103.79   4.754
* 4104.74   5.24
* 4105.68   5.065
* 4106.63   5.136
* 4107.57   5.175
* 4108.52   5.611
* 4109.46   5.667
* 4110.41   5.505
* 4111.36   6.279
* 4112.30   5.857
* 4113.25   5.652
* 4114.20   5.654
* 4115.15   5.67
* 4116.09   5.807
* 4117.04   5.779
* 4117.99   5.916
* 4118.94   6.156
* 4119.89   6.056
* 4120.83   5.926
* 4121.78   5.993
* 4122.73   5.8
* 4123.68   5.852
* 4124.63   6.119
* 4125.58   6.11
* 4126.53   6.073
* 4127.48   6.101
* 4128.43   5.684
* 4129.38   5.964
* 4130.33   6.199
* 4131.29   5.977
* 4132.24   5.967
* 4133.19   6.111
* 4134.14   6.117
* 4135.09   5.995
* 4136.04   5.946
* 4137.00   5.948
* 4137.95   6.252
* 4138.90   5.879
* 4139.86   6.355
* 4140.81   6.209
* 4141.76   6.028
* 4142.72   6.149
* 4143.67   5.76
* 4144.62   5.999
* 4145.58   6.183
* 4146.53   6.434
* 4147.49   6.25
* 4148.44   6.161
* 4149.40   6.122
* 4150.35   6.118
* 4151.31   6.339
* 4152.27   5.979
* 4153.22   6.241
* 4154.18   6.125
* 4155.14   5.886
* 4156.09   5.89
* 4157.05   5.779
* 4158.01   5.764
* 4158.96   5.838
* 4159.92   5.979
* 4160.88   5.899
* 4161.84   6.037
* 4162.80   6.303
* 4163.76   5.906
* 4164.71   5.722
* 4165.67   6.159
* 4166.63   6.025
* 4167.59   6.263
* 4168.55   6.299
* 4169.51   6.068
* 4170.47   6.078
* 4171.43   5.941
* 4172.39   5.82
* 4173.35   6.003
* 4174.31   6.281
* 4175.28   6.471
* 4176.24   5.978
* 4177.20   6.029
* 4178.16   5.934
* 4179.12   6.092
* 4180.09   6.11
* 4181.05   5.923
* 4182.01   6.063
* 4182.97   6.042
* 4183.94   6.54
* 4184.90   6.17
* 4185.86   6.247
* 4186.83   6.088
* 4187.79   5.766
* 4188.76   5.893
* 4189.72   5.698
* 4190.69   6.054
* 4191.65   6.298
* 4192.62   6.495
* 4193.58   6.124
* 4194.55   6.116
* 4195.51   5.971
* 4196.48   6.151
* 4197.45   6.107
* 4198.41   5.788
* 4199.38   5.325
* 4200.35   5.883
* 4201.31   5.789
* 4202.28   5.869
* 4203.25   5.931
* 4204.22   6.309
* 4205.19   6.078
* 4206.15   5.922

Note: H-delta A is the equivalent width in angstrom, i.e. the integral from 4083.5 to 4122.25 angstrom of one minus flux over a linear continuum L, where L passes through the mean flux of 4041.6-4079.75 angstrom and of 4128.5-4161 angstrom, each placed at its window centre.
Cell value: 3.9 angstrom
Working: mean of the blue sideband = 6.12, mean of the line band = 5.47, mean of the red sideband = 6.05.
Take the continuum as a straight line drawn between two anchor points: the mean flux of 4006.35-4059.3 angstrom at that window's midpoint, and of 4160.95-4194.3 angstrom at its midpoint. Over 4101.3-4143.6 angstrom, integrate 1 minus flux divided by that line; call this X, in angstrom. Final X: 2.63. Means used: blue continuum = 6.16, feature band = 5.73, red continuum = 6.08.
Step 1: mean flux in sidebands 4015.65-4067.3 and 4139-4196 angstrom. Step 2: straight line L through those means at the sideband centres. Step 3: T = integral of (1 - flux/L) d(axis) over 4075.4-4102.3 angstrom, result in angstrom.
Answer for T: 2.6 angstrom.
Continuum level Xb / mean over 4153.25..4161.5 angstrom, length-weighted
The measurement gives 5.91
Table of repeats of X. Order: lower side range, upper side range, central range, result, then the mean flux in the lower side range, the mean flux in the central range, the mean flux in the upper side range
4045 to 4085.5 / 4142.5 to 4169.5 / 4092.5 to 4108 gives 3.21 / 6.1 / 4.83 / 6.06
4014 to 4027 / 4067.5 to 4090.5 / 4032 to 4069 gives -0.96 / 6.07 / 6.2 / 6.02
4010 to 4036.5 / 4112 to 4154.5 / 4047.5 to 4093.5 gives -0.16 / 6.11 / 6.1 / 6.02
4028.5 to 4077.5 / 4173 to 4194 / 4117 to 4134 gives 0.38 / 6.17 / 6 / 6.1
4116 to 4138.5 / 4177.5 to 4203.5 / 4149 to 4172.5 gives -0.07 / 6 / 6.03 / 6.02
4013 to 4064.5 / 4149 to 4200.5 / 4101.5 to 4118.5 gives 2.16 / 6.15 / 5.32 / 6.04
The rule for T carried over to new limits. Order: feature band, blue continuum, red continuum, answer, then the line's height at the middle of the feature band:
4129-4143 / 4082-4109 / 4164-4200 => -1.0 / 5.67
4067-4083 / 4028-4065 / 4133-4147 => 0.4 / 6.15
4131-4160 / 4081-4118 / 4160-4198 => -1.2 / 5.81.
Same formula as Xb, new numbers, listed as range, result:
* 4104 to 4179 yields 5.96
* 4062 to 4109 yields 5.61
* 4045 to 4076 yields 6.17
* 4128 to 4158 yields 6.06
